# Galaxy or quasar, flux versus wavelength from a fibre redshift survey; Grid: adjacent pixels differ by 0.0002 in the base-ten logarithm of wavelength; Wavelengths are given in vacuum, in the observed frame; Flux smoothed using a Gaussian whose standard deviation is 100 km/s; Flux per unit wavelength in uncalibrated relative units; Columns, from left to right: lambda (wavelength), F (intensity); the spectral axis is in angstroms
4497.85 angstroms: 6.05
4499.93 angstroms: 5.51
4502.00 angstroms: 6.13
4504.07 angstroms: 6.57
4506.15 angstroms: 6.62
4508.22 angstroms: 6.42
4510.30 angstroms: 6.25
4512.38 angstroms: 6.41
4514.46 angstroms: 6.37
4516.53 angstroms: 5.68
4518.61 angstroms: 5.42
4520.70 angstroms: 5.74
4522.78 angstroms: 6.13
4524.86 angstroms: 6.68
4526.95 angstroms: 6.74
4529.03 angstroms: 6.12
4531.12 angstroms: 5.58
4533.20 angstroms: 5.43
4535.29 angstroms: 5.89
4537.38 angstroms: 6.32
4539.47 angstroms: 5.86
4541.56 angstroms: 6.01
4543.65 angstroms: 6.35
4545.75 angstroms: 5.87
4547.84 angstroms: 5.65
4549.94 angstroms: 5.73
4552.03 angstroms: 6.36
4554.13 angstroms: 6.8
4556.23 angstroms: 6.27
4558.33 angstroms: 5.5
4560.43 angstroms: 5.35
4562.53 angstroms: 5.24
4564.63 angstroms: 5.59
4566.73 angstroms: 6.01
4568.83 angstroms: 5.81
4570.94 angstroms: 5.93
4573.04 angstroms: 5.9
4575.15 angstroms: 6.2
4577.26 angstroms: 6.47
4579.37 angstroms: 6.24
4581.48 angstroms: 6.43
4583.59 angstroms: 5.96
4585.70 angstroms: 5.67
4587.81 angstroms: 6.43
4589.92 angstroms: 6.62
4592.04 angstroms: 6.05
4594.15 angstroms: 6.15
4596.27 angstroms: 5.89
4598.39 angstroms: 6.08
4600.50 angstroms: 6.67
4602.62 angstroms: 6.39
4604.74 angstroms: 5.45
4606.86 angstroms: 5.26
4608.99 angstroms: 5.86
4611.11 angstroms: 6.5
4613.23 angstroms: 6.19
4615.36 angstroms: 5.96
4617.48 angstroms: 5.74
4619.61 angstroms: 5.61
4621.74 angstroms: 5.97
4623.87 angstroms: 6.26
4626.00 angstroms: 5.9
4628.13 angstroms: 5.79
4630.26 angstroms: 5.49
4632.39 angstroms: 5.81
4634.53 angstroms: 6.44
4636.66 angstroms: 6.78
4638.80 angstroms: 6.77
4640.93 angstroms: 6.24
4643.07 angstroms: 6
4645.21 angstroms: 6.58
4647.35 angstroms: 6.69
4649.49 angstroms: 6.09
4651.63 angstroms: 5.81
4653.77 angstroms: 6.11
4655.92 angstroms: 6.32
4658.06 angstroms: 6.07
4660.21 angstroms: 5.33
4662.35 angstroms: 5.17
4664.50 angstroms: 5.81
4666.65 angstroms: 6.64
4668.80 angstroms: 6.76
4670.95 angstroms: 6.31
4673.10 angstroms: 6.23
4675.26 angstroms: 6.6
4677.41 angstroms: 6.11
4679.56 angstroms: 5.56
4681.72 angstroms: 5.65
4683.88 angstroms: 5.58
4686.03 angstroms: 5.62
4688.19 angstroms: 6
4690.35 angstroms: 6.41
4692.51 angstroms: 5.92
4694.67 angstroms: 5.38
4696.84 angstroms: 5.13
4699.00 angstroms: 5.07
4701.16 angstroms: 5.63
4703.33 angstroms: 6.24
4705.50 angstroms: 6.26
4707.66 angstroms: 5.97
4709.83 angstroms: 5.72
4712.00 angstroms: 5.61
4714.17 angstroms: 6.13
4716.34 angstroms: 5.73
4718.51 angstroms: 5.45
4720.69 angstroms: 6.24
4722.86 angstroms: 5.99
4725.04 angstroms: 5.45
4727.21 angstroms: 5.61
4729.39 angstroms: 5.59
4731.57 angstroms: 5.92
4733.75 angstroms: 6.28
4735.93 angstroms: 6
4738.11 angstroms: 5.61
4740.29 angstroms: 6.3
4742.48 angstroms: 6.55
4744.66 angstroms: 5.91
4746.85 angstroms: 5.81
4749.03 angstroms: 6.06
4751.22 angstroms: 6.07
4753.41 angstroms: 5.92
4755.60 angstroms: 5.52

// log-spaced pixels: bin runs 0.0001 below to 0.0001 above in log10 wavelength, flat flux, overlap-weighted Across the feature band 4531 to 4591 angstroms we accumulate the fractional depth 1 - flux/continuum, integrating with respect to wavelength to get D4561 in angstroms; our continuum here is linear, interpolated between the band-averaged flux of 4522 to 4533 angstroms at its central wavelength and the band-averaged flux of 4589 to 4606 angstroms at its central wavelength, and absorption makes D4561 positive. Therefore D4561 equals 1.8 angstroms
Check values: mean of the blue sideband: 6.19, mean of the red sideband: 6.15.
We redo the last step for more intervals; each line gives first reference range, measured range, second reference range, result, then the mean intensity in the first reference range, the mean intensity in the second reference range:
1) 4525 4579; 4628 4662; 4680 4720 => -1.7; 5.97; 5.75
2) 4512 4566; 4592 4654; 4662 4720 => -1.7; 5.96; 5.89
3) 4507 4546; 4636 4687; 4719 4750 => -1.1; 6.07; 5.94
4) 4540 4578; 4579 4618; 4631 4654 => 0.2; 5.94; 6.3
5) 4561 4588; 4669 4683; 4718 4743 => -0.4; 5.97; 5.91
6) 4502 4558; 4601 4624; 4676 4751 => 0.2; 6.12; 5.85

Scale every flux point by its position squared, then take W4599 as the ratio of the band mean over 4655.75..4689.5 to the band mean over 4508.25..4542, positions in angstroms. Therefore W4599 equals 1.1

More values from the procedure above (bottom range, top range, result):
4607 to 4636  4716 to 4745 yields 1.04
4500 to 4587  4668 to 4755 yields 1.05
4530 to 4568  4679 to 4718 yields 1.04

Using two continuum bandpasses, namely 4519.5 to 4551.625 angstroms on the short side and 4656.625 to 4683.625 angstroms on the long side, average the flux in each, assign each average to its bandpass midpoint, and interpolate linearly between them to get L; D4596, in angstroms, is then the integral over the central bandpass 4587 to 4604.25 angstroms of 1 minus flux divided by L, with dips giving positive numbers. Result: -0.70 angstroms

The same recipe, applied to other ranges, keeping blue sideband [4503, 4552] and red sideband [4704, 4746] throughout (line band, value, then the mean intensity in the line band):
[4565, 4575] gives 0.2 angstroms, 5.92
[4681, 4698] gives 0.7 angstroms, 5.71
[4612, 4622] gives 0.2 angstroms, 5.9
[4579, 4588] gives -0.1 angstroms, 6.11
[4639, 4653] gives -0.7 angstroms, 6.27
